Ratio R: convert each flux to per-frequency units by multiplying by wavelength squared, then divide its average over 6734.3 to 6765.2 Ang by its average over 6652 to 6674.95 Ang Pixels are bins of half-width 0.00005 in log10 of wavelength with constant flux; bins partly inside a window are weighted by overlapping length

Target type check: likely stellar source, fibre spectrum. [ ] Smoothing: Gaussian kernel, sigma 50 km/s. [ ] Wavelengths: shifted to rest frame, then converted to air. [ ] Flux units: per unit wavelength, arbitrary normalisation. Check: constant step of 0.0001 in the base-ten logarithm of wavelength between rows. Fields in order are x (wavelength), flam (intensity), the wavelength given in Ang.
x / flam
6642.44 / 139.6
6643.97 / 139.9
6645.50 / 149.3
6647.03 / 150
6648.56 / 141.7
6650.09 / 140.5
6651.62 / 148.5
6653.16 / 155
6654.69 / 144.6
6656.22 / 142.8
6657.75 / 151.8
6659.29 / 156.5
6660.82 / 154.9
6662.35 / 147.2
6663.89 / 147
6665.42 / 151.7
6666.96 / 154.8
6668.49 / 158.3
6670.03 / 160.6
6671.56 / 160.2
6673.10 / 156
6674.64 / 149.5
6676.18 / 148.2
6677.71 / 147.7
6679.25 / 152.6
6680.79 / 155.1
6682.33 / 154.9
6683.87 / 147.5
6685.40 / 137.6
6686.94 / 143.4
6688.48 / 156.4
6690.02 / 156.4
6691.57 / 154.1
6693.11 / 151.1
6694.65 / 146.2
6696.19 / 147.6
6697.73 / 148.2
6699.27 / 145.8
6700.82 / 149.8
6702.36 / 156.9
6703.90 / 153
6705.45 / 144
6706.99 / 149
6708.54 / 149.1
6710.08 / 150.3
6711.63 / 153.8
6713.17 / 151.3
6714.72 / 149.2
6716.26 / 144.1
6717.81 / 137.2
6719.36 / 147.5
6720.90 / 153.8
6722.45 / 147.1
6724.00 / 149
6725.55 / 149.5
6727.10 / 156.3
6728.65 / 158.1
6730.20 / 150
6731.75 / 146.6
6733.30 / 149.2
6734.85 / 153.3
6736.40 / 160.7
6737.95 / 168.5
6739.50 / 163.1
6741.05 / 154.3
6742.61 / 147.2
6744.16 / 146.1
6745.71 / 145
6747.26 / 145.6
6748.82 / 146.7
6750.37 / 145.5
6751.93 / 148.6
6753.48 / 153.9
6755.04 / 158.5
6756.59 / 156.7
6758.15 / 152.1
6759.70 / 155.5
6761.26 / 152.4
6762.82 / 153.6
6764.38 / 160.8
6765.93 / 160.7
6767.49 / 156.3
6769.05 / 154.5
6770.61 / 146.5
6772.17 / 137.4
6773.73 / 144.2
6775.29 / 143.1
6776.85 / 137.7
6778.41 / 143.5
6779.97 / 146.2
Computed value 1.0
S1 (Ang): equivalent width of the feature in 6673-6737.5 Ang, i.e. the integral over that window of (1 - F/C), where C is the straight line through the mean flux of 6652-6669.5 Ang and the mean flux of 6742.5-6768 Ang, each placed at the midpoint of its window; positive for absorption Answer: 0.7 Ang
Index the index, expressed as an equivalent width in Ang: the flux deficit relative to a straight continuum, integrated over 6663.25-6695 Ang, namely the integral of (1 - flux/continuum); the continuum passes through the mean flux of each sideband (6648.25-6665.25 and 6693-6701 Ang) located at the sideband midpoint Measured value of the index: -0.83 Ang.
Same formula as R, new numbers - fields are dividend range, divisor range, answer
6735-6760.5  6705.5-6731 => 1.03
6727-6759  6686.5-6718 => 1.03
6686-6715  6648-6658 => 1.04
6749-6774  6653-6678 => 1.03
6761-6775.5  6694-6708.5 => 1.04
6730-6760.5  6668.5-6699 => 1.03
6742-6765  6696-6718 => 1.03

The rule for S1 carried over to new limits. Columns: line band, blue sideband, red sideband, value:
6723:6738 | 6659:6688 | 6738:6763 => -0.1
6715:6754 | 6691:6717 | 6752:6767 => 0.6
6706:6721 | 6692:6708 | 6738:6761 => 0.2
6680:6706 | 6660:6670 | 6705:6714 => 0.2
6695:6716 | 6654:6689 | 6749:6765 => 0.3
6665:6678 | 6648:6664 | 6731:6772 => -0.5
